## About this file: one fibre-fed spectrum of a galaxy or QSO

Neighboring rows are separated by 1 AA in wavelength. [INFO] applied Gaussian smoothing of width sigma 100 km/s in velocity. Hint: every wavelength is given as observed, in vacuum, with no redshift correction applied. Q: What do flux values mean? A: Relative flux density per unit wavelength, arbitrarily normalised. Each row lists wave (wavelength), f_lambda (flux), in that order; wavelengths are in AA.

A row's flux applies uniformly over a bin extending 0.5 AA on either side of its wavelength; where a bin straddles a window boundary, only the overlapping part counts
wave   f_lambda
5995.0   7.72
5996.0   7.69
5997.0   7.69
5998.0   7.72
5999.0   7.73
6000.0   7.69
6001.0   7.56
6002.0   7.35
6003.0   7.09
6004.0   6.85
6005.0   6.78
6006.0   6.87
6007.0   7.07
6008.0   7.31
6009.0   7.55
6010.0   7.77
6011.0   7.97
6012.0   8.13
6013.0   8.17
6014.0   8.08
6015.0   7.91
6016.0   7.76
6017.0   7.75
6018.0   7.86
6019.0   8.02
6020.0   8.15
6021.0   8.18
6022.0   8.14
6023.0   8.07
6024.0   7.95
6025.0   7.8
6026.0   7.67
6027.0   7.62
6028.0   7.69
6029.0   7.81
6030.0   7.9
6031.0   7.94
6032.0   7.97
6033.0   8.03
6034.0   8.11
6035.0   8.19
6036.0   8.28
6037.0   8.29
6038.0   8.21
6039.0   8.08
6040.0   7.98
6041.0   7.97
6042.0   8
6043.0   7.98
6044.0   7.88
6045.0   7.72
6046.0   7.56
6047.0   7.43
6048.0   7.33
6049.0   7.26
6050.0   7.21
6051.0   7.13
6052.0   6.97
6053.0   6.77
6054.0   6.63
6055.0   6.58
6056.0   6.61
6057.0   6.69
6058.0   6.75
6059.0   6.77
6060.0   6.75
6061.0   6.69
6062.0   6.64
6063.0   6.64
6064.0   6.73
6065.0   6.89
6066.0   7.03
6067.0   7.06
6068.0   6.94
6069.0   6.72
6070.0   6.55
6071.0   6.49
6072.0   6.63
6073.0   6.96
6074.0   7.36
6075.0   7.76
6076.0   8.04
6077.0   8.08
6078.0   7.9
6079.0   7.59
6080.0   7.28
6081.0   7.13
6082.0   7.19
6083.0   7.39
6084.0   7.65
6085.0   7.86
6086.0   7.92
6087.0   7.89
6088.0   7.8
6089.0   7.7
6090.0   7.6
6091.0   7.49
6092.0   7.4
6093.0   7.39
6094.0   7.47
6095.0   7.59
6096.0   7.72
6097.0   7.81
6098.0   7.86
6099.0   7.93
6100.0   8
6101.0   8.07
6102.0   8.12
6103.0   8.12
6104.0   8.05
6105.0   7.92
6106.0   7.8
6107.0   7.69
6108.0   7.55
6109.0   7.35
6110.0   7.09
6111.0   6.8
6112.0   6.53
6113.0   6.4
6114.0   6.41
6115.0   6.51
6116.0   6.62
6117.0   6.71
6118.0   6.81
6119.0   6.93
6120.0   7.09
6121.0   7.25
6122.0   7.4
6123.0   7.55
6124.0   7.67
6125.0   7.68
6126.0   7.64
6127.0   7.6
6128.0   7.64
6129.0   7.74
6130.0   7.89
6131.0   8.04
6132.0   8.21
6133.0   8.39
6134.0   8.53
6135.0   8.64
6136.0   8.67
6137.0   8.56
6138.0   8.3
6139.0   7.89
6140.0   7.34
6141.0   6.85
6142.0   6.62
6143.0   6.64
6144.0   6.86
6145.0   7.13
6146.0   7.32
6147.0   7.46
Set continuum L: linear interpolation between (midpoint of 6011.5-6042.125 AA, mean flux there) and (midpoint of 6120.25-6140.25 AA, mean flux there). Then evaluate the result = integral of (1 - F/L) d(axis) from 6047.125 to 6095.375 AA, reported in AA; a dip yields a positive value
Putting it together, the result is 4.7 AA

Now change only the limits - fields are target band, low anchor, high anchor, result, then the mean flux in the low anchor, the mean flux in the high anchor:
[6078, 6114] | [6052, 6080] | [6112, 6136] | -1.70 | 6.98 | 7.46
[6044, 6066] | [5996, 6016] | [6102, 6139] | 1.72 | 7.55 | 7.56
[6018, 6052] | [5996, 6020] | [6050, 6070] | -3.15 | 7.61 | 6.79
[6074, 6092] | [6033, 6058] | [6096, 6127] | -0.48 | 7.53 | 7.39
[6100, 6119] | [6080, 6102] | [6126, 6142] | 1.28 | 7.66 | 7.96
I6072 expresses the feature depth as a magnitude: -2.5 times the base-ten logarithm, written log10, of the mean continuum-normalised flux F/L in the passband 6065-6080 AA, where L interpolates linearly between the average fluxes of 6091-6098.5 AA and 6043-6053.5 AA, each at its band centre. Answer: 0.040 mag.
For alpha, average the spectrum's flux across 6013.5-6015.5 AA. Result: 8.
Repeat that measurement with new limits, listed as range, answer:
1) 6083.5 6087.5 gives 7.83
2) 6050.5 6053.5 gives 6.96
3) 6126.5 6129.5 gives 7.66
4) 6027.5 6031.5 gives 7.84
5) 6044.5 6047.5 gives 7.57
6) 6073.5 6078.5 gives 7.83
